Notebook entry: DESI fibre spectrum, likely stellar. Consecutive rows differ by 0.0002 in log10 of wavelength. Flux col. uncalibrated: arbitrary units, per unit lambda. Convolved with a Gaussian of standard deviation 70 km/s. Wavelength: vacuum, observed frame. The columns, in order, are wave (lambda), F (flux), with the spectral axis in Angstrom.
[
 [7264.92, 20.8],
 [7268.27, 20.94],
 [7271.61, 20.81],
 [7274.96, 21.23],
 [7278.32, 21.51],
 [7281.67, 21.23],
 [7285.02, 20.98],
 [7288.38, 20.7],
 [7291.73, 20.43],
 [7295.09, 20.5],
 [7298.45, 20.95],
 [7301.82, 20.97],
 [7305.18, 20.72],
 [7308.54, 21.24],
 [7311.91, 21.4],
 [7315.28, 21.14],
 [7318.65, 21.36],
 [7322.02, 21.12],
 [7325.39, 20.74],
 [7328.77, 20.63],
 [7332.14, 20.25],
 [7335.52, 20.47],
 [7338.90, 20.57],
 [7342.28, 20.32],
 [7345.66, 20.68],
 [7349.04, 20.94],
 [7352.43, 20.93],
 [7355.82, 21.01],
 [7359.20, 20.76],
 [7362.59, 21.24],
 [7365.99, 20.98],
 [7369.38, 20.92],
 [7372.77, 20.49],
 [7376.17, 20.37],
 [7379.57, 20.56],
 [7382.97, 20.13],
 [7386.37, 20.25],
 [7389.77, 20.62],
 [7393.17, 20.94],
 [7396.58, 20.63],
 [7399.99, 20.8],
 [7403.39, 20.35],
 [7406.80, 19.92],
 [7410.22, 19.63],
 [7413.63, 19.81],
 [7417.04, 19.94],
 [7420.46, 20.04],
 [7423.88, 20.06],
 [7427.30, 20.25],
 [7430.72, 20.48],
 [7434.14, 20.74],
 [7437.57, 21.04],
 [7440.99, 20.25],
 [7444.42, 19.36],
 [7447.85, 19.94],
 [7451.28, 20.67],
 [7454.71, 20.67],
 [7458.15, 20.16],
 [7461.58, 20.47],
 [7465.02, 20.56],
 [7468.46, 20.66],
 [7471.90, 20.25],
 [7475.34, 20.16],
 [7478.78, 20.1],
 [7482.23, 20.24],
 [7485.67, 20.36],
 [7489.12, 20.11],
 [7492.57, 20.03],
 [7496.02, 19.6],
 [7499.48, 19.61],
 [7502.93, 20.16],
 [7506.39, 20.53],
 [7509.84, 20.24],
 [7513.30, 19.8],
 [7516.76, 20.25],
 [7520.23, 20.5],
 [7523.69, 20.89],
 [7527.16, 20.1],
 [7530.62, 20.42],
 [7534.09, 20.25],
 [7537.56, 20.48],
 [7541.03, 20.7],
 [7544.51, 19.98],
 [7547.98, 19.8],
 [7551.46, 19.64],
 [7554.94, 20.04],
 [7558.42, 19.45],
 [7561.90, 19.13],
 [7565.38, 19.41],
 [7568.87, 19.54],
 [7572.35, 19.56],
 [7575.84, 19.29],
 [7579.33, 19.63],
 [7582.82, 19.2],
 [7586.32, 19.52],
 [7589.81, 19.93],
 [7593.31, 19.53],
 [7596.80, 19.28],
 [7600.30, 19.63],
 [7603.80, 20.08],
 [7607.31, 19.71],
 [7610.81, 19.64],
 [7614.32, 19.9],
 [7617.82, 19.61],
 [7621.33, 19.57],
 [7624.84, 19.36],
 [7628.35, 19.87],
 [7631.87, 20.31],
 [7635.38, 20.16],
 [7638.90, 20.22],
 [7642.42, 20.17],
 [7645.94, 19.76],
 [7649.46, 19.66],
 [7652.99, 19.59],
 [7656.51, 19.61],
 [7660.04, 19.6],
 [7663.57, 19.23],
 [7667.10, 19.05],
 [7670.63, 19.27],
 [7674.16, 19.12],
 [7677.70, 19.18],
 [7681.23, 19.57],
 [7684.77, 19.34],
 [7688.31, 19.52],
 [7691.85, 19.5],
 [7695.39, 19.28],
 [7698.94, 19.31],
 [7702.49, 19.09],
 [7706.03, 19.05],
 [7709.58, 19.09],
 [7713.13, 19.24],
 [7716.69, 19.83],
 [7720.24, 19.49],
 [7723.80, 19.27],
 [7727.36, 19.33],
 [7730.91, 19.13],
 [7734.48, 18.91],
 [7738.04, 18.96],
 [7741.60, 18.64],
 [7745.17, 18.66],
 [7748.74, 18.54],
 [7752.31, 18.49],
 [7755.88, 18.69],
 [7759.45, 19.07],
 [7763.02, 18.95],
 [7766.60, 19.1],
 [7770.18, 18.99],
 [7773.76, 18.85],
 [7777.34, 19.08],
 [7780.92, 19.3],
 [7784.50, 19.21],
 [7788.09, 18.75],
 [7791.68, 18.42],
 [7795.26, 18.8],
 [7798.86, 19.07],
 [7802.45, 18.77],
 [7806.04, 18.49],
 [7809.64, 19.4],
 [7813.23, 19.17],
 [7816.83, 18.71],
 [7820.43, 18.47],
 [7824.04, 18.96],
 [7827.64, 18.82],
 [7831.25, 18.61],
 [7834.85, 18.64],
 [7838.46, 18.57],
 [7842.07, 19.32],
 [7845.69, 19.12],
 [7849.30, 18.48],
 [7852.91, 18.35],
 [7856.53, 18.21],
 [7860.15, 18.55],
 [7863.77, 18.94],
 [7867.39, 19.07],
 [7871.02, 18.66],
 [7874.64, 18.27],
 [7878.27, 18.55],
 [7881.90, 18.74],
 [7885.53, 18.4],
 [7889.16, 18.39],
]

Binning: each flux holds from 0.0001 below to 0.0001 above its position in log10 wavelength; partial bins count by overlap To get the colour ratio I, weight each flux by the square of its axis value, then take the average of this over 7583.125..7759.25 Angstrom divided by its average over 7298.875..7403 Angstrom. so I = 1.0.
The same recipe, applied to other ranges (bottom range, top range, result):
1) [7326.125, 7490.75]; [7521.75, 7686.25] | 1.02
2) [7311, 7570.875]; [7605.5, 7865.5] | 1.02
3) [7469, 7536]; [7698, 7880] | 1.01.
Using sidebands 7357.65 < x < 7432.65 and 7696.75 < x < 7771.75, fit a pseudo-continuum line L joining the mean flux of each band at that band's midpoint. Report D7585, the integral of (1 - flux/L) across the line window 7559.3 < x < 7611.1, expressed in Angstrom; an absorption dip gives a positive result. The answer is 0.3 Angstrom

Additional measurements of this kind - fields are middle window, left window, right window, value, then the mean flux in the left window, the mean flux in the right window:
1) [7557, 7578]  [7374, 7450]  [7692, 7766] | 0.3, 20.3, 19.1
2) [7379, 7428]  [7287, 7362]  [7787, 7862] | 0.6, 20.8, 18.7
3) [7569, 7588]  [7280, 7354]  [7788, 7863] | 0.3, 20.8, 18.7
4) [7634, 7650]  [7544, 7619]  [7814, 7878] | -0.5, 19.6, 18.7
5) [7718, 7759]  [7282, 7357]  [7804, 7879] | 0.5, 20.8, 18.7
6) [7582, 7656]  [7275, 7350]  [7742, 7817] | -0.7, 20.9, 18.9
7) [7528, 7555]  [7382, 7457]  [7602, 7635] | -0.2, 20.3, 19.8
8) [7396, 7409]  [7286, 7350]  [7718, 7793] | 0.0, 20.8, 19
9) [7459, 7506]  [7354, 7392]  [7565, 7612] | -0.2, 20.7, 19.6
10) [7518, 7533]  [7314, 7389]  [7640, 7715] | -0.3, 20.7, 19.4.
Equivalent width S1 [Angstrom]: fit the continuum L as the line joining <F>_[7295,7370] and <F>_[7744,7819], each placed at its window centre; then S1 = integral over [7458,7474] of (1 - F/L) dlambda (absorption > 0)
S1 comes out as -0.1 Angstrom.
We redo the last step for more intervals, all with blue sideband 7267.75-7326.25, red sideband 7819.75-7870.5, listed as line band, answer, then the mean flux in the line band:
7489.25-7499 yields 0.17 Angstrom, 19.8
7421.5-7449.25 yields 0.23 Angstrom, 20.3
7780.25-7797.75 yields 0.07 Angstrom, 18.9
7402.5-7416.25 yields 0.42 Angstrom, 19.9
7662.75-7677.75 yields 0.22 Angstrom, 19.2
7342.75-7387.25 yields 0.03 Angstrom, 20.7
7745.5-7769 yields 0.35 Angstrom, 18.8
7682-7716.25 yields 0.06 Angstrom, 19.3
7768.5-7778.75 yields 0.03 Angstrom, 19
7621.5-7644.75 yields -0.44 Angstrom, 20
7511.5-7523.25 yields -0.10 Angstrom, 20.3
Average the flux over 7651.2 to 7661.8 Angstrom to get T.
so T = 19.6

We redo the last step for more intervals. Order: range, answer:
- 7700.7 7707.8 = 19.1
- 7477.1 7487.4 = 20.2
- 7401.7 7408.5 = 20.1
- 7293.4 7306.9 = 20.8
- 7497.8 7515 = 20.1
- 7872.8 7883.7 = 18.5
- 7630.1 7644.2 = 20.2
